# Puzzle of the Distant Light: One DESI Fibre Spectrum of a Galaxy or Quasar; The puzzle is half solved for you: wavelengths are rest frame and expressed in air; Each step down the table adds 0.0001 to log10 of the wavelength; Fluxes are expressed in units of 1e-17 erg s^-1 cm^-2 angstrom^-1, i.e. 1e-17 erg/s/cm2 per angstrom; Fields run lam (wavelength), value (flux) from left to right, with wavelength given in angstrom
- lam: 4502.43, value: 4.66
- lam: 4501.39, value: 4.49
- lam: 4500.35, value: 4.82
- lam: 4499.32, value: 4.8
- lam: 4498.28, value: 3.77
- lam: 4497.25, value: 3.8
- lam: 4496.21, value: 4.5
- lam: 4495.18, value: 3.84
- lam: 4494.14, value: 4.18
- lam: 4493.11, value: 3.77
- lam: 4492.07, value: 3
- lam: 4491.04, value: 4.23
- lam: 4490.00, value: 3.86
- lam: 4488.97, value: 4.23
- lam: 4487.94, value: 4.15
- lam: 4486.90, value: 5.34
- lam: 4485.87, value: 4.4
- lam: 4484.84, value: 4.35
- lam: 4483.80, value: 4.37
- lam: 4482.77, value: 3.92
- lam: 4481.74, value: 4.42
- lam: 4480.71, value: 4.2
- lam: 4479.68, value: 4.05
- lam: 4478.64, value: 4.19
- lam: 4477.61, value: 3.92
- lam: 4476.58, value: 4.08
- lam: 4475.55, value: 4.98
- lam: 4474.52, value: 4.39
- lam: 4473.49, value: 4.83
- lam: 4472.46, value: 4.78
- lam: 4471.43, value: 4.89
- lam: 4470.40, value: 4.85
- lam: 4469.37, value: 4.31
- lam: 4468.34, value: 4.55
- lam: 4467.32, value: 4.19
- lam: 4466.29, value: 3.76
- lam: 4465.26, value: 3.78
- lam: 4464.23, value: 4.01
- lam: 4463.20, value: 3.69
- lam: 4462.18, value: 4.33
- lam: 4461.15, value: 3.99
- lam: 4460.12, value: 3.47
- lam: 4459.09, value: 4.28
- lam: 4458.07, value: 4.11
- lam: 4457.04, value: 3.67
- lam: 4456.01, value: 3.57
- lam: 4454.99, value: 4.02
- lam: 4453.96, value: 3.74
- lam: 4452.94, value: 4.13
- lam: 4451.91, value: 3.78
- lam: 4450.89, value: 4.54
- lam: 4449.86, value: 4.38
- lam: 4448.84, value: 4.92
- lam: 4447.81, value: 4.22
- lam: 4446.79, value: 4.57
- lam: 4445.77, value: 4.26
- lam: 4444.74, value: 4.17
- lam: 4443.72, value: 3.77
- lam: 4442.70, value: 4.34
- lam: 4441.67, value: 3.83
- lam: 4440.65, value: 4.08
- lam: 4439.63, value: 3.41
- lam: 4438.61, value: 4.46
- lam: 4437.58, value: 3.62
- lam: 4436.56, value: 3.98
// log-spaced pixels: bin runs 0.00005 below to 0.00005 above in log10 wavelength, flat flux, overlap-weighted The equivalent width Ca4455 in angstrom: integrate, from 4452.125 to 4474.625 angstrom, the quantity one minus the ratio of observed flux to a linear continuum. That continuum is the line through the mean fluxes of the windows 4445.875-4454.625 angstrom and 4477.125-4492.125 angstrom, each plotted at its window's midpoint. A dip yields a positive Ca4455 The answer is 0.58 angstrom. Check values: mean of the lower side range 4.28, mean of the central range 4.14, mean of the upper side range 4.21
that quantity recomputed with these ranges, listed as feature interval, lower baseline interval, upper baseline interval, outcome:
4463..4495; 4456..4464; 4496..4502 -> -1.0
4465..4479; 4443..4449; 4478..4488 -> -0.3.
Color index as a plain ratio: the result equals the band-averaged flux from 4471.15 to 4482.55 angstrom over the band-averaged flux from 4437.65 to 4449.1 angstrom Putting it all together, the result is 1.1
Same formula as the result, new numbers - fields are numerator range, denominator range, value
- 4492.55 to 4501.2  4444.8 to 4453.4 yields 0.97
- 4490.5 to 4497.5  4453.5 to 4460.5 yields 1.02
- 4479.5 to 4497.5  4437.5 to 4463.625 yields 1.02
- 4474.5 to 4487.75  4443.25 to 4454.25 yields 1.03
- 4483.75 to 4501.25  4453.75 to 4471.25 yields 1.04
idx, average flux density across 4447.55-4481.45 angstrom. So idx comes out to 4.2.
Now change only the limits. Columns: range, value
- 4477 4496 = 4.14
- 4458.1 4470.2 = 4.06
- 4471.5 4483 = 4.37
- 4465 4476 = 4.5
